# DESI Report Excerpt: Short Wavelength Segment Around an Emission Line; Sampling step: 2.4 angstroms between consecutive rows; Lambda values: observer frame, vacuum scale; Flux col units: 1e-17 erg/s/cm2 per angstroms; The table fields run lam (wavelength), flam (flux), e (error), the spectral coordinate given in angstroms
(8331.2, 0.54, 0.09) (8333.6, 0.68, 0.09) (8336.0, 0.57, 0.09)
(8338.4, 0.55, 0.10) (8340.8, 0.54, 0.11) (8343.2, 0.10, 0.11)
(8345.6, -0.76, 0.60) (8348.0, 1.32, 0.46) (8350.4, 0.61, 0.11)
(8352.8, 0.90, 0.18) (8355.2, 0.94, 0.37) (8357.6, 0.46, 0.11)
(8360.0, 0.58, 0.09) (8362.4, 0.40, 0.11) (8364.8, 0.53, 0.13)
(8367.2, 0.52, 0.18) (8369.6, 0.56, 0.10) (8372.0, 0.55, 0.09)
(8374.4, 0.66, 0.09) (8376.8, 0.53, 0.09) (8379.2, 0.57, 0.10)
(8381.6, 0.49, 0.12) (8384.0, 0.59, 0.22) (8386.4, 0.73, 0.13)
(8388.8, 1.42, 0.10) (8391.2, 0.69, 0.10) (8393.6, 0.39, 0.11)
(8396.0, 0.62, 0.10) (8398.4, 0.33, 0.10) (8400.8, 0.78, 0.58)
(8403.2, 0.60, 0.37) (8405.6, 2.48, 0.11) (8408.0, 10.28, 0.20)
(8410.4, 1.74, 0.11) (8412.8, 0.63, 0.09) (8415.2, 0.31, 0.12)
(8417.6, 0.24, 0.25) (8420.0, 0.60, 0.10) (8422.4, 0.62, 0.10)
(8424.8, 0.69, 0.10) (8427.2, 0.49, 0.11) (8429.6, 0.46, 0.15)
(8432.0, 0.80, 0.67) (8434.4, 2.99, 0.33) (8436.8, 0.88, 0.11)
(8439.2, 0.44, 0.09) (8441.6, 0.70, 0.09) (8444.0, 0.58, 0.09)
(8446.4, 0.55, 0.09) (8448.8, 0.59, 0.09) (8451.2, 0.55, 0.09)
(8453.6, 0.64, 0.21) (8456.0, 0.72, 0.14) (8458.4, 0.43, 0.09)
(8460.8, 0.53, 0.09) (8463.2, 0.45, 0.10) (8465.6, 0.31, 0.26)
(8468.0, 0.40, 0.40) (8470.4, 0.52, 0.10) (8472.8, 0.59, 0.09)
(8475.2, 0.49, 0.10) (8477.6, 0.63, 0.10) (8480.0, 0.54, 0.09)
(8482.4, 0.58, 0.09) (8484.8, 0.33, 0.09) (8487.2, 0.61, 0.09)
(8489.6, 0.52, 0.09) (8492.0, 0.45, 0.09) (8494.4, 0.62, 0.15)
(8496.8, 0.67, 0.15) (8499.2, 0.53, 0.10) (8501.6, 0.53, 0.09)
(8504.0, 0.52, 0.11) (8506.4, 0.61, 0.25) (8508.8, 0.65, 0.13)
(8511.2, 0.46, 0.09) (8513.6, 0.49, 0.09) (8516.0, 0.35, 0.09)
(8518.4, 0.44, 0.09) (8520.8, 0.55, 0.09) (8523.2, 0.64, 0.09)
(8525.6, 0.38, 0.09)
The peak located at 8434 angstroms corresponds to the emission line [N II] 6583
